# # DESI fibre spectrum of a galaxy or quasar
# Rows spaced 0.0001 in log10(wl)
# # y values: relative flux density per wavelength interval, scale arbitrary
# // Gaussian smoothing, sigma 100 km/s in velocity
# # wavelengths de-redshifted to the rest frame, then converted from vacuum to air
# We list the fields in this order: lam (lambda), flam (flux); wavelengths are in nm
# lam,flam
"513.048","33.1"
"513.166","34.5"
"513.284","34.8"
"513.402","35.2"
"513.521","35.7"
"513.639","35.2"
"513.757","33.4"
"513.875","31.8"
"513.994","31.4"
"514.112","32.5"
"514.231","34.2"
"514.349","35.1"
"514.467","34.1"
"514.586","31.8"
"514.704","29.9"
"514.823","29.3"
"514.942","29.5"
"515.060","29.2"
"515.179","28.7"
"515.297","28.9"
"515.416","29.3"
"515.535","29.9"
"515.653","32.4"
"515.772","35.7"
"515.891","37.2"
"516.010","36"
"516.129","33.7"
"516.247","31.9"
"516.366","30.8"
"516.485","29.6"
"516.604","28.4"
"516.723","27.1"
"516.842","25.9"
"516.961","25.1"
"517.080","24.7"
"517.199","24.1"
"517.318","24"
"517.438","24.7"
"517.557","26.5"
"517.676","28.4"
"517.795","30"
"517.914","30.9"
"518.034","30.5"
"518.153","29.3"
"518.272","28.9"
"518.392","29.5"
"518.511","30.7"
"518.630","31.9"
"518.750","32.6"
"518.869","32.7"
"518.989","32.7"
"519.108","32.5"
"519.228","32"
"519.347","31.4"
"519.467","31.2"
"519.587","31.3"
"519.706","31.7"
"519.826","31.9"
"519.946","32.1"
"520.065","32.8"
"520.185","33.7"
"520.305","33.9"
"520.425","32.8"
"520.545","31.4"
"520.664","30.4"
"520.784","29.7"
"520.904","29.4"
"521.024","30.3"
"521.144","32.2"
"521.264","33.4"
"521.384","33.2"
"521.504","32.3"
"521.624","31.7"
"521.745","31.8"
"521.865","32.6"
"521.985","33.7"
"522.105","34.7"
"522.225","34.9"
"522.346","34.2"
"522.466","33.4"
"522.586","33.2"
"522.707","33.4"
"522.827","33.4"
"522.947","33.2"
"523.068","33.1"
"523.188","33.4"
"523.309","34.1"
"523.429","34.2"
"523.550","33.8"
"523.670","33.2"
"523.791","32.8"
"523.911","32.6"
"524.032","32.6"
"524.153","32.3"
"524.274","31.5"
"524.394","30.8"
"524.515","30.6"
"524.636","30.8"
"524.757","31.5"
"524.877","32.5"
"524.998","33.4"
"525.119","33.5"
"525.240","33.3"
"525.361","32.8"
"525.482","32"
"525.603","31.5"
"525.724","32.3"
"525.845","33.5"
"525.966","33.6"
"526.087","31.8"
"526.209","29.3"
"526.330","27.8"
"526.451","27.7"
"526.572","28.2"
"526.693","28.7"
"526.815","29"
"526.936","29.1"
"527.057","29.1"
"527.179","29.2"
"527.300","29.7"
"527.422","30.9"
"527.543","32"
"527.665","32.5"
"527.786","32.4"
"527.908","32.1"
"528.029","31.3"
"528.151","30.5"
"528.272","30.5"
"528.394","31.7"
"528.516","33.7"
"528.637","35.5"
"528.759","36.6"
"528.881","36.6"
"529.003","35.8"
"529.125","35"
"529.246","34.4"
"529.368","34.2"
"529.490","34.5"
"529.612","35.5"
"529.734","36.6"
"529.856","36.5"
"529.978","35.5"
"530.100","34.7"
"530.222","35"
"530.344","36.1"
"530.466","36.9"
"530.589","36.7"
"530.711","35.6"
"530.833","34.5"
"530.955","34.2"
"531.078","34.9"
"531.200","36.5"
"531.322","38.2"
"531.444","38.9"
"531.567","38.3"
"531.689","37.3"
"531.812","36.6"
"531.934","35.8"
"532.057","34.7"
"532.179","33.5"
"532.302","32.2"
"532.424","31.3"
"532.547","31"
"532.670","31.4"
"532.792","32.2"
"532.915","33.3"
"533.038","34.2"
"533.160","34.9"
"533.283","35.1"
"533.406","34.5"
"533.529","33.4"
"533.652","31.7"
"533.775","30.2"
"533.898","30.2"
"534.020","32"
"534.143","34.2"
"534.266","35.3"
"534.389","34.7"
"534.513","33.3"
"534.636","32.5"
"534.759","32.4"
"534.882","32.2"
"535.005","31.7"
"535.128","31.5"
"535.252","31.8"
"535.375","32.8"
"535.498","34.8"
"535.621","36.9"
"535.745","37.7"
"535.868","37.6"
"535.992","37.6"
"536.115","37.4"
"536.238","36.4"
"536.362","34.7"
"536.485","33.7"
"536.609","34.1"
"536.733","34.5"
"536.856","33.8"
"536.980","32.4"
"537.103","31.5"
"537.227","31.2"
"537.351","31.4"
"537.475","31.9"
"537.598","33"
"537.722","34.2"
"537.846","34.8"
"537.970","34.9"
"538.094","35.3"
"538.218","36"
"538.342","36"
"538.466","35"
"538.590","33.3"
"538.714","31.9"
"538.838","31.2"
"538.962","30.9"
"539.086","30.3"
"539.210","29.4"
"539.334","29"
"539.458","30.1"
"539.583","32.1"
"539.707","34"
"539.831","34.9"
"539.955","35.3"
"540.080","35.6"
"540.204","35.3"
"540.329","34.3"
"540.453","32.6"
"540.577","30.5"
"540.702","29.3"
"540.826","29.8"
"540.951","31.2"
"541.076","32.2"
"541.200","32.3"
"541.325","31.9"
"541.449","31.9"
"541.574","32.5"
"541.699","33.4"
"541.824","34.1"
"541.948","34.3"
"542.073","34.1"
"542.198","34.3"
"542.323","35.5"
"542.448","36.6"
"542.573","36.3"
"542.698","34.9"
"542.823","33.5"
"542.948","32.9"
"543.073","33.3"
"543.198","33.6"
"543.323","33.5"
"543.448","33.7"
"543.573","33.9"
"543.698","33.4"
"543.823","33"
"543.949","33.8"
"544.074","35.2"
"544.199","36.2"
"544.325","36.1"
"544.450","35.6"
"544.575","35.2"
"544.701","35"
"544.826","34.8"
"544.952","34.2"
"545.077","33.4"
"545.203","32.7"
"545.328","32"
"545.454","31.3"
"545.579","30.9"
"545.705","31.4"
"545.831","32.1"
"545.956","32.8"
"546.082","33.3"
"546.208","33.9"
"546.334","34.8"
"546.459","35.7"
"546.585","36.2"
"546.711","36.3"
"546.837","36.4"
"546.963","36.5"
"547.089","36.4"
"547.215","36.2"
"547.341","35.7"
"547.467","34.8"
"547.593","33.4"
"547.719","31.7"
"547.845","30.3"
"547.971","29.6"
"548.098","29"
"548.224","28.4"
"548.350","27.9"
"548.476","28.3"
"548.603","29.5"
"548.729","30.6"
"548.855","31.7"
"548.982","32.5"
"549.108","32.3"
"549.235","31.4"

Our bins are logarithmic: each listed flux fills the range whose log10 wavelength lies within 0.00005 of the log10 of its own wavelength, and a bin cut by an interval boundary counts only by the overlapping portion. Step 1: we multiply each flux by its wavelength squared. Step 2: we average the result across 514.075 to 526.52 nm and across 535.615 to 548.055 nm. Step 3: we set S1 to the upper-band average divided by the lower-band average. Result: 1.2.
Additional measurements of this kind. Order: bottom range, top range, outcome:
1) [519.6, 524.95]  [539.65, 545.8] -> 1.11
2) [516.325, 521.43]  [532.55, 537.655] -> 1.18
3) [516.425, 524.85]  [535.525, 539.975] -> 1.15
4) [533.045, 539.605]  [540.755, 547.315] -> 1.05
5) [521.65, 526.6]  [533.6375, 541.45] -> 1.08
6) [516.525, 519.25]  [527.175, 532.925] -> 1.25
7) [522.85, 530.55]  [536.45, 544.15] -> 1.07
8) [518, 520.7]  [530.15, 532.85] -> 1.16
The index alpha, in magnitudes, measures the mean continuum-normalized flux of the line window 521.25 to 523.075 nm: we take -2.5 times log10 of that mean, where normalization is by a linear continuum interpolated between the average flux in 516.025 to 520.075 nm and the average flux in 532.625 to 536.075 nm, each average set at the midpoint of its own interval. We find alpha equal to -0.08 mag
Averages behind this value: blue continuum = 29.8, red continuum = 33.6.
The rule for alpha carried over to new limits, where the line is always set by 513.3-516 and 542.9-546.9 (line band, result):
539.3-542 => 0.037 mag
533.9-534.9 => 0.007 mag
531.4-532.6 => -0.052 mag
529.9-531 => -0.073 mag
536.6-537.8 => 0.026 mag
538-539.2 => 0.014 mag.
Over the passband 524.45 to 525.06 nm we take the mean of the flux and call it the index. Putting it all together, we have 31.8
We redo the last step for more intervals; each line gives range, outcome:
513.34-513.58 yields 35.4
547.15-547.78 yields 34.4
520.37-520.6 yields 32.1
